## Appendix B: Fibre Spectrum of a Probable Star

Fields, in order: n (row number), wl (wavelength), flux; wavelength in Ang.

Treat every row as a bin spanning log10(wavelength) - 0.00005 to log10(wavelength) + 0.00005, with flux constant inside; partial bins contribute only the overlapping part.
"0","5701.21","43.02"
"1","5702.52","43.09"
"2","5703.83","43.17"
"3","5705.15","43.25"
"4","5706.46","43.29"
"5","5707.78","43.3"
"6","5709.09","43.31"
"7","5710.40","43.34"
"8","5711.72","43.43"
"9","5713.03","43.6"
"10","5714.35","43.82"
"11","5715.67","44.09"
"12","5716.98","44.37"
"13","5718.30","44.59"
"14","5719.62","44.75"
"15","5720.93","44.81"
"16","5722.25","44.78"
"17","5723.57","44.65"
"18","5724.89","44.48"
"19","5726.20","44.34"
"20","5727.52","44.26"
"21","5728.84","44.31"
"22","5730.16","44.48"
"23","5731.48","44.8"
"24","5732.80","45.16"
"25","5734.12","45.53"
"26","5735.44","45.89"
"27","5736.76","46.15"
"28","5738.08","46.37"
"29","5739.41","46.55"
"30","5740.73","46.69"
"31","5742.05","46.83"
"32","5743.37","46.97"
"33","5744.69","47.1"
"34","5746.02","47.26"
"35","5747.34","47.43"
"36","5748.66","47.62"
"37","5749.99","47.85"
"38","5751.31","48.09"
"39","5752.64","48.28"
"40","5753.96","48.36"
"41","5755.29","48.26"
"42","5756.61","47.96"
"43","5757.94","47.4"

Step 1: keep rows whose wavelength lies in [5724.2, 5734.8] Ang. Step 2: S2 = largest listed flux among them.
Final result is 45.53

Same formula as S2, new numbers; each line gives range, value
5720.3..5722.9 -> 44.81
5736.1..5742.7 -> 46.83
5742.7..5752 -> 48.09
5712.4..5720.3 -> 44.75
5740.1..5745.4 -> 47.1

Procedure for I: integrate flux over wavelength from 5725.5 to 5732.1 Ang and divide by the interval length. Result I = 44.5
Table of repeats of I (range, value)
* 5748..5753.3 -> 47.9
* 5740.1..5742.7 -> 46.8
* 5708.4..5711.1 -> 43.4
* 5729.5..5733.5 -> 44.8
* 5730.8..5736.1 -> 45.3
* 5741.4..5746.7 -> 47.1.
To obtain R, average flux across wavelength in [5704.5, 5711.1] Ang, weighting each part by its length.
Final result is 43.3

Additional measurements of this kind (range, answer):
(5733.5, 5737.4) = 45.9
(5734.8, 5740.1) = 46.2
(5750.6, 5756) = 48.3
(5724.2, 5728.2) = 44.4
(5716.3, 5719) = 44.5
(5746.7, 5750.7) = 47.7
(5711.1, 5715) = 43.6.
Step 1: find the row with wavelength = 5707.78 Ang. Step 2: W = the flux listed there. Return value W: 43.3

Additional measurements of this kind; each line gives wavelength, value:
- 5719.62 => 44.75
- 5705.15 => 43.25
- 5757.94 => 47.4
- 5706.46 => 43.29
